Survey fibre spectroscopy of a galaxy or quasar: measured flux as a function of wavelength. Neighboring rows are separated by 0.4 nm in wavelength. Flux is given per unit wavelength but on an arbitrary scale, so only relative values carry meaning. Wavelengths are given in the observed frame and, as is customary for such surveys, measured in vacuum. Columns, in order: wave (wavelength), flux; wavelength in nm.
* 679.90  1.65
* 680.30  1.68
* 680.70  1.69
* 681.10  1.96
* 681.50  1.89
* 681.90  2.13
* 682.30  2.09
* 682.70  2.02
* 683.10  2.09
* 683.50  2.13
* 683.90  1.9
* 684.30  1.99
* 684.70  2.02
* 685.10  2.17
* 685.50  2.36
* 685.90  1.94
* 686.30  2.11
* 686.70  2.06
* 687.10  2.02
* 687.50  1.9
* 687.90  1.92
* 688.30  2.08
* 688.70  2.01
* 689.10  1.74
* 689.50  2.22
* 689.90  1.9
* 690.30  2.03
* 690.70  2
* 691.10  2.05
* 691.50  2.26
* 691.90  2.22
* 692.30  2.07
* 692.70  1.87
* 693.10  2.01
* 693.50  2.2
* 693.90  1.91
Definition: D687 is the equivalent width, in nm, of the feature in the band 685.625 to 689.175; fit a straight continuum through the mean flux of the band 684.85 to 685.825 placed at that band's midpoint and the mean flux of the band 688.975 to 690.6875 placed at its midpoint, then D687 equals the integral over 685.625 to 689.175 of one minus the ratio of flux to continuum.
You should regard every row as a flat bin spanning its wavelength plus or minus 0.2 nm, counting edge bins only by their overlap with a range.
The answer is 0.19 nm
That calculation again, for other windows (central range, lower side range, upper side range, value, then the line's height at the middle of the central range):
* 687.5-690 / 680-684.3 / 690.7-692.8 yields 0.09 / 2.05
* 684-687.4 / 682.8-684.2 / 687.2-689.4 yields -0.13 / 1.99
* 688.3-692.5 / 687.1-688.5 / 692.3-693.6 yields -0.11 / 2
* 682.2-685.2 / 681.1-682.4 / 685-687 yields 0.03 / 2.07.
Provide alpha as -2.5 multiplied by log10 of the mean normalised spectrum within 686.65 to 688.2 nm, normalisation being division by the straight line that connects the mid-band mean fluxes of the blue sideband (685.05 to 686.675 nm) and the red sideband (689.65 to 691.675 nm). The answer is 0.07 mag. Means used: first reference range 2.13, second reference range 2.05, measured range 1.97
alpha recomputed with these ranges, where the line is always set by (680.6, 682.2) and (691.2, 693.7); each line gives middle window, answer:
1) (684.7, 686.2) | -0.070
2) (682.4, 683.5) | -0.057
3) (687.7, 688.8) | 0.021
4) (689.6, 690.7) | 0.040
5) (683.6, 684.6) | 0.006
